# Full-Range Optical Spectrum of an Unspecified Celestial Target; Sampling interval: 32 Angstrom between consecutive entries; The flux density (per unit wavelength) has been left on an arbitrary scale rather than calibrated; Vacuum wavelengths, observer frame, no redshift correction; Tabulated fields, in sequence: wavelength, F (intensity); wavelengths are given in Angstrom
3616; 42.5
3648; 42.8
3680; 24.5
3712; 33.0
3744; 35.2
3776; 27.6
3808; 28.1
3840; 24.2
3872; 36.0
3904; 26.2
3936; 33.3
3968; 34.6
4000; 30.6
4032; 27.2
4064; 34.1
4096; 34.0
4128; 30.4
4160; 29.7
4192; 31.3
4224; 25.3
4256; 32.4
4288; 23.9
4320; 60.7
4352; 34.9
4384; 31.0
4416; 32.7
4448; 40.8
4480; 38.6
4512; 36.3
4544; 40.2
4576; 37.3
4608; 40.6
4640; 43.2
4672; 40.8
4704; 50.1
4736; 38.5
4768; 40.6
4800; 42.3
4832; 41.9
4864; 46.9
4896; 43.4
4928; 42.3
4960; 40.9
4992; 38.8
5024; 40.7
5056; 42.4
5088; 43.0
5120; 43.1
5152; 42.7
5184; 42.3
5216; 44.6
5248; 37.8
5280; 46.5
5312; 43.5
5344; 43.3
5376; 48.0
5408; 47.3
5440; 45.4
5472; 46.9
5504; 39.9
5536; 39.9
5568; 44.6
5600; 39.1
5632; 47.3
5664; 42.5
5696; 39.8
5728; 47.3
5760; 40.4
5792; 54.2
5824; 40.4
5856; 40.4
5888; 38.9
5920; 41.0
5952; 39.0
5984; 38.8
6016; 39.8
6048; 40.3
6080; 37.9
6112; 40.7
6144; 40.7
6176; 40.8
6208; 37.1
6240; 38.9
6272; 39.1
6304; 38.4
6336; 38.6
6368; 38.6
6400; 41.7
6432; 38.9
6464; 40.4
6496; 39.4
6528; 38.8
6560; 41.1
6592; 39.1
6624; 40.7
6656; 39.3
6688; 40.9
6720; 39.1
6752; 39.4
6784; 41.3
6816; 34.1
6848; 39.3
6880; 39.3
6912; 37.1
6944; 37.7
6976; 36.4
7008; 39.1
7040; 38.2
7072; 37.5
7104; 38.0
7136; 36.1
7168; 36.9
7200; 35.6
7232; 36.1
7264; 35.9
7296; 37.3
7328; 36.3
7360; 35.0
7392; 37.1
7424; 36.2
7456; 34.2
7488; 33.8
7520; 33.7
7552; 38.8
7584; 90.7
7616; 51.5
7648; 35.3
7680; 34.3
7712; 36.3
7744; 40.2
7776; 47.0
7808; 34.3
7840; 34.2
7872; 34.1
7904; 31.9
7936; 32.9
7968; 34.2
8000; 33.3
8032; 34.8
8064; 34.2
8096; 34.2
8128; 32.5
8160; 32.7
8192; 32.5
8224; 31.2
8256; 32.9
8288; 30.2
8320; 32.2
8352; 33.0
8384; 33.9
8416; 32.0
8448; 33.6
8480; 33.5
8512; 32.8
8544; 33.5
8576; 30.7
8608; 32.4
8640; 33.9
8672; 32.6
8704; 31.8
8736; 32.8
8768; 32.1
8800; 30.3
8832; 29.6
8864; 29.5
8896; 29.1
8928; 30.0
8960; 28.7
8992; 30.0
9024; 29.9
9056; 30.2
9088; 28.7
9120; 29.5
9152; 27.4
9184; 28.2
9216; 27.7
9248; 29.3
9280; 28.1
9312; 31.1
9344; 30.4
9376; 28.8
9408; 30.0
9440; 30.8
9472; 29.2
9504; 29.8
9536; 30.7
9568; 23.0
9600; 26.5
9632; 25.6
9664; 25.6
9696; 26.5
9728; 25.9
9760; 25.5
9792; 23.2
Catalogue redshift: 0.15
